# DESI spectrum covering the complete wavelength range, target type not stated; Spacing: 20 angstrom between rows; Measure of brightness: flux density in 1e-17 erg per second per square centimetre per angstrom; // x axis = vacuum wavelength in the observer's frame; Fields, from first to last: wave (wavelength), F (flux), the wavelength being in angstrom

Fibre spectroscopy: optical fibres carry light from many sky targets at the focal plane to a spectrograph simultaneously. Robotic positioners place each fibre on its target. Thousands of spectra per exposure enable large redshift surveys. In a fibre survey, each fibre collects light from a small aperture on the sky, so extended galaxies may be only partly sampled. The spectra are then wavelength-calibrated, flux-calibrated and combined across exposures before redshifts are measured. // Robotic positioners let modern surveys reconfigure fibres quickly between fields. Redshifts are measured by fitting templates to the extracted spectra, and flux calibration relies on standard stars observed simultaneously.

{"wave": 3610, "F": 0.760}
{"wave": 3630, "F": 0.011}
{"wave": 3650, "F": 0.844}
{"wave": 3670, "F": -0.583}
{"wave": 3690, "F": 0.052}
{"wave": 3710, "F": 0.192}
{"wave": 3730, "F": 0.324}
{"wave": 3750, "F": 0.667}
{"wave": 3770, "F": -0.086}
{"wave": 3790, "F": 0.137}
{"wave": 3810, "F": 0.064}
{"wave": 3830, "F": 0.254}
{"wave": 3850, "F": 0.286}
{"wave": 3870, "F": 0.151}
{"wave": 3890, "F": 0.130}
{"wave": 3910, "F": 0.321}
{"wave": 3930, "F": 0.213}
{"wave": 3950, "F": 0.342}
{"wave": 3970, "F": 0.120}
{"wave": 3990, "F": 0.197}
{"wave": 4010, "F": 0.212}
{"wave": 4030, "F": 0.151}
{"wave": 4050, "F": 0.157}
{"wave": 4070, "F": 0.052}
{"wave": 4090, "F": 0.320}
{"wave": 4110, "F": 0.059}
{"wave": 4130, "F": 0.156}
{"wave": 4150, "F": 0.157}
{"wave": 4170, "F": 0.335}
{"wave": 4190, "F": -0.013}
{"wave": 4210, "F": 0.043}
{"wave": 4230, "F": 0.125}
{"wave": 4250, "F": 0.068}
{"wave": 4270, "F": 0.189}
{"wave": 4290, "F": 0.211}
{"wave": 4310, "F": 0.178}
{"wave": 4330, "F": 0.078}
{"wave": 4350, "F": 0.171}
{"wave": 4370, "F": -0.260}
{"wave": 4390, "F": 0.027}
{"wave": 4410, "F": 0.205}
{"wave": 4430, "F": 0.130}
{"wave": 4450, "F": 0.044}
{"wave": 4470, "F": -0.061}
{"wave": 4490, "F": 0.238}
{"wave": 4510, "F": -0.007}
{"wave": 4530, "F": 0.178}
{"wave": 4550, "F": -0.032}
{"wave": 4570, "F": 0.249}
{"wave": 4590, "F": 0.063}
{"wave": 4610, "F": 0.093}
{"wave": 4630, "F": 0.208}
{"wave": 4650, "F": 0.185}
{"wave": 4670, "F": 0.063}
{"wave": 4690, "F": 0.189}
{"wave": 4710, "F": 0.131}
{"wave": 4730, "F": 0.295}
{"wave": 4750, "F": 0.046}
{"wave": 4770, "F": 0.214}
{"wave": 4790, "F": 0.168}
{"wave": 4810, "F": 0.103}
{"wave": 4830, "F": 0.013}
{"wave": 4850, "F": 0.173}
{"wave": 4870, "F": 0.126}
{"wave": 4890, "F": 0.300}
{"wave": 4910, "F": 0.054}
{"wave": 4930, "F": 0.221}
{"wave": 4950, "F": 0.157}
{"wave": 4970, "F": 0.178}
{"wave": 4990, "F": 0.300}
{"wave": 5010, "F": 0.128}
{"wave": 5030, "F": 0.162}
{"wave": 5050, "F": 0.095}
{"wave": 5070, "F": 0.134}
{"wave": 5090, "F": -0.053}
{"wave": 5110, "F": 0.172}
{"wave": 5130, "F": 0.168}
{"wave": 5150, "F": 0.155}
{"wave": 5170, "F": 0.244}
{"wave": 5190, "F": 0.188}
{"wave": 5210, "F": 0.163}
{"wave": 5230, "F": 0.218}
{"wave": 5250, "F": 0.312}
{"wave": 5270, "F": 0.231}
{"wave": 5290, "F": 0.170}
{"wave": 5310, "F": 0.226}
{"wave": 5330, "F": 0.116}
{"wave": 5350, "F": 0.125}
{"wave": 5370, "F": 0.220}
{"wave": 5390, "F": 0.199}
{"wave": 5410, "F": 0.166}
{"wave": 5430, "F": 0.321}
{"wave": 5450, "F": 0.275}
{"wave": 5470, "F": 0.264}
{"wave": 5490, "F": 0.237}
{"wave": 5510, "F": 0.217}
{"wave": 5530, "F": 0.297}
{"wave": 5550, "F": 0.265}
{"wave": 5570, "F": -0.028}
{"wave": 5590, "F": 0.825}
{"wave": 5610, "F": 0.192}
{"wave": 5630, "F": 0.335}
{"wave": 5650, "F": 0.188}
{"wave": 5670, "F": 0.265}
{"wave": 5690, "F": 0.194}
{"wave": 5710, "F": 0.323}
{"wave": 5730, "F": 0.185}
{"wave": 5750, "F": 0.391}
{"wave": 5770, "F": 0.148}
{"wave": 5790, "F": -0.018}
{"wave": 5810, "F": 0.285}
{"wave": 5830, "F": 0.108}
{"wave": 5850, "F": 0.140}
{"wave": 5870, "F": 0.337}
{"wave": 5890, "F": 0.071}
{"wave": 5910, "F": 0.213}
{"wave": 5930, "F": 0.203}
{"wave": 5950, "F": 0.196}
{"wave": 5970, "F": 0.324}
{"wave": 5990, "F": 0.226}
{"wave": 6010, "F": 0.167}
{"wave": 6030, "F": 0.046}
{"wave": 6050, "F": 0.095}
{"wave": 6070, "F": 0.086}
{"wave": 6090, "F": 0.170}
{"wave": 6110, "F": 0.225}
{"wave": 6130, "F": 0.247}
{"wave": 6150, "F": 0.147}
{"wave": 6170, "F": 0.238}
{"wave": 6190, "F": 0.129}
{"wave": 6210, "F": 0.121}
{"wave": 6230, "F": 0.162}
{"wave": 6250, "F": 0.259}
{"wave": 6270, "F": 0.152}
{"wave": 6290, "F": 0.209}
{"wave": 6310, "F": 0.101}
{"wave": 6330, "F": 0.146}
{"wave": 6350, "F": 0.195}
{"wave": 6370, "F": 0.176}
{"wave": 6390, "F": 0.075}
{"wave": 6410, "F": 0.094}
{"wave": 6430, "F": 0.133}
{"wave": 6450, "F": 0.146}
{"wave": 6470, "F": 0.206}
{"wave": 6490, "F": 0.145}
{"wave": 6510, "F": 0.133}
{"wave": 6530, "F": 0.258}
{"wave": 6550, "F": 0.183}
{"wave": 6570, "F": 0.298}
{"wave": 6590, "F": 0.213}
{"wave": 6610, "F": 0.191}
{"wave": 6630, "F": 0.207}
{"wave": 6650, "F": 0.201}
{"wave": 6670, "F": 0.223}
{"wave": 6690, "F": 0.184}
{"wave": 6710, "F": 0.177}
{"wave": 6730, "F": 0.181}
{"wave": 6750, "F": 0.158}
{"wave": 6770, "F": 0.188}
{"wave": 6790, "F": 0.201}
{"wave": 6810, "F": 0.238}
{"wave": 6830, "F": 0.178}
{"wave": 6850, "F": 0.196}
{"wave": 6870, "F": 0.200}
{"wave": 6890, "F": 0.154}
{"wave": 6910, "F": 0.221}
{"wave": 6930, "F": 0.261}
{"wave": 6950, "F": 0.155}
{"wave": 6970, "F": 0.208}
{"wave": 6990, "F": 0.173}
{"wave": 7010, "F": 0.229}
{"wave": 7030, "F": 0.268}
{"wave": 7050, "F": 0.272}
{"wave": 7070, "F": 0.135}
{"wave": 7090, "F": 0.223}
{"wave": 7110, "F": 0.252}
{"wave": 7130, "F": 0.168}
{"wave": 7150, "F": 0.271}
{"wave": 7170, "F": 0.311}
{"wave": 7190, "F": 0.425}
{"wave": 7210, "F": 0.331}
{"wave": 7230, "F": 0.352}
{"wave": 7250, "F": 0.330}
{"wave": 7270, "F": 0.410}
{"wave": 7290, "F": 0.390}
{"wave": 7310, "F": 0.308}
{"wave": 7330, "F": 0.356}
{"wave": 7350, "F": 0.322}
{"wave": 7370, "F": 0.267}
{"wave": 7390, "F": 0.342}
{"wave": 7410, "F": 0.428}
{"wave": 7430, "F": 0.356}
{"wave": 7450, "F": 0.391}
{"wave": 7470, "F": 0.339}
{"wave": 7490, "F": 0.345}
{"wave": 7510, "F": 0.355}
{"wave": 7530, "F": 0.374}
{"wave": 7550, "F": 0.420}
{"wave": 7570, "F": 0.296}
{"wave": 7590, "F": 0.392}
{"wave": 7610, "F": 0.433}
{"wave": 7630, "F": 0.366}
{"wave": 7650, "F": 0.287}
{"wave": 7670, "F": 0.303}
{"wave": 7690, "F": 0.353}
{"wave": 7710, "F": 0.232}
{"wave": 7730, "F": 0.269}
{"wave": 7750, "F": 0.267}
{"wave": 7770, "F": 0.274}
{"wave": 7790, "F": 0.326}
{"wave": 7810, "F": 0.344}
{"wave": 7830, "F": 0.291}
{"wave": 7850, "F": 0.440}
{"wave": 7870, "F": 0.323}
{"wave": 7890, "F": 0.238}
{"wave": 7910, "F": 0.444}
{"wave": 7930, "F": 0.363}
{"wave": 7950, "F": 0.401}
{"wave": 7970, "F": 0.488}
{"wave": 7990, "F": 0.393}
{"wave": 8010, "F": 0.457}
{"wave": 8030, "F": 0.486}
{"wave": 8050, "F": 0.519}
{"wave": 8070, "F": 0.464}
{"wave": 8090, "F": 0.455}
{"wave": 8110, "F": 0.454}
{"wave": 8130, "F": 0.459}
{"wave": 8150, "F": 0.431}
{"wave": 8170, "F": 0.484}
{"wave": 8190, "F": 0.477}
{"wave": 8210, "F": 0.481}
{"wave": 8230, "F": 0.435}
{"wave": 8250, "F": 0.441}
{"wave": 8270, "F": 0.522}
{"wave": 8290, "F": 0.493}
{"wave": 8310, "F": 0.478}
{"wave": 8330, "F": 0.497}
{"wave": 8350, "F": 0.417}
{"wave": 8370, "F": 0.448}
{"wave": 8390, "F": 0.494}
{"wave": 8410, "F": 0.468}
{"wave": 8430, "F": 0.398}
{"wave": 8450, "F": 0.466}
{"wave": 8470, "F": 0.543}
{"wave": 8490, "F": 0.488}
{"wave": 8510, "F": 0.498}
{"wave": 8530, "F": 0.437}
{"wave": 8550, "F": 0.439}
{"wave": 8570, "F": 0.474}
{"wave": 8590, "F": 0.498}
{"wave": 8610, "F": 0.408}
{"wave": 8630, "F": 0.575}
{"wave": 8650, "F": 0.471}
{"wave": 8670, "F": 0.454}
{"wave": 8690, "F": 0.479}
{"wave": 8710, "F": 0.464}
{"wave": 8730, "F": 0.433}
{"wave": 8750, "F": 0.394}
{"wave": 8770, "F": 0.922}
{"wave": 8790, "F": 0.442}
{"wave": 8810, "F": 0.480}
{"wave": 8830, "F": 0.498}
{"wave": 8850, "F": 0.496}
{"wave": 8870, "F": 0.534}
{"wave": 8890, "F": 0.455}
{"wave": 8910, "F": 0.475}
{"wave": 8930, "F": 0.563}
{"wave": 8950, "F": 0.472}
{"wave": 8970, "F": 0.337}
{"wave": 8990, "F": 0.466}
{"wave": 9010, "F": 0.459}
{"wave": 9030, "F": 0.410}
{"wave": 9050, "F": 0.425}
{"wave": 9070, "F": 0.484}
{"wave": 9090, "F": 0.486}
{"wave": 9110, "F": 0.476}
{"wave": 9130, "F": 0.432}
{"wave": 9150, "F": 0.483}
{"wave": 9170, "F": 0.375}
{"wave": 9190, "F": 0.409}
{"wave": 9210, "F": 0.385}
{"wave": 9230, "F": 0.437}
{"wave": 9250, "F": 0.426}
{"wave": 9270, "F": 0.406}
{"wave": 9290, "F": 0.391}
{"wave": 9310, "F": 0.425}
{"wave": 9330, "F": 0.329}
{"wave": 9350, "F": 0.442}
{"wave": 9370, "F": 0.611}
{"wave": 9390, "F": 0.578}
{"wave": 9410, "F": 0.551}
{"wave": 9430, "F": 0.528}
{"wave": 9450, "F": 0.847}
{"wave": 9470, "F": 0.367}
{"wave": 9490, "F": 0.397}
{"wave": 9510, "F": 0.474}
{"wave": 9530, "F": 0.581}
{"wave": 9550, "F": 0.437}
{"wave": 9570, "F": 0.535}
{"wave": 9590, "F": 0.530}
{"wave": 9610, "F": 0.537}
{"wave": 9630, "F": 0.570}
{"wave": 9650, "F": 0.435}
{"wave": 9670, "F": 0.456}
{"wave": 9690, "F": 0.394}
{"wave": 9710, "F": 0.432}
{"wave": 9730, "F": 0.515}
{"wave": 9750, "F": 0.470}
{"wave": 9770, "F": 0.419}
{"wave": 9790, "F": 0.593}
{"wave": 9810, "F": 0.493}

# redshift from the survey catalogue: 0.80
